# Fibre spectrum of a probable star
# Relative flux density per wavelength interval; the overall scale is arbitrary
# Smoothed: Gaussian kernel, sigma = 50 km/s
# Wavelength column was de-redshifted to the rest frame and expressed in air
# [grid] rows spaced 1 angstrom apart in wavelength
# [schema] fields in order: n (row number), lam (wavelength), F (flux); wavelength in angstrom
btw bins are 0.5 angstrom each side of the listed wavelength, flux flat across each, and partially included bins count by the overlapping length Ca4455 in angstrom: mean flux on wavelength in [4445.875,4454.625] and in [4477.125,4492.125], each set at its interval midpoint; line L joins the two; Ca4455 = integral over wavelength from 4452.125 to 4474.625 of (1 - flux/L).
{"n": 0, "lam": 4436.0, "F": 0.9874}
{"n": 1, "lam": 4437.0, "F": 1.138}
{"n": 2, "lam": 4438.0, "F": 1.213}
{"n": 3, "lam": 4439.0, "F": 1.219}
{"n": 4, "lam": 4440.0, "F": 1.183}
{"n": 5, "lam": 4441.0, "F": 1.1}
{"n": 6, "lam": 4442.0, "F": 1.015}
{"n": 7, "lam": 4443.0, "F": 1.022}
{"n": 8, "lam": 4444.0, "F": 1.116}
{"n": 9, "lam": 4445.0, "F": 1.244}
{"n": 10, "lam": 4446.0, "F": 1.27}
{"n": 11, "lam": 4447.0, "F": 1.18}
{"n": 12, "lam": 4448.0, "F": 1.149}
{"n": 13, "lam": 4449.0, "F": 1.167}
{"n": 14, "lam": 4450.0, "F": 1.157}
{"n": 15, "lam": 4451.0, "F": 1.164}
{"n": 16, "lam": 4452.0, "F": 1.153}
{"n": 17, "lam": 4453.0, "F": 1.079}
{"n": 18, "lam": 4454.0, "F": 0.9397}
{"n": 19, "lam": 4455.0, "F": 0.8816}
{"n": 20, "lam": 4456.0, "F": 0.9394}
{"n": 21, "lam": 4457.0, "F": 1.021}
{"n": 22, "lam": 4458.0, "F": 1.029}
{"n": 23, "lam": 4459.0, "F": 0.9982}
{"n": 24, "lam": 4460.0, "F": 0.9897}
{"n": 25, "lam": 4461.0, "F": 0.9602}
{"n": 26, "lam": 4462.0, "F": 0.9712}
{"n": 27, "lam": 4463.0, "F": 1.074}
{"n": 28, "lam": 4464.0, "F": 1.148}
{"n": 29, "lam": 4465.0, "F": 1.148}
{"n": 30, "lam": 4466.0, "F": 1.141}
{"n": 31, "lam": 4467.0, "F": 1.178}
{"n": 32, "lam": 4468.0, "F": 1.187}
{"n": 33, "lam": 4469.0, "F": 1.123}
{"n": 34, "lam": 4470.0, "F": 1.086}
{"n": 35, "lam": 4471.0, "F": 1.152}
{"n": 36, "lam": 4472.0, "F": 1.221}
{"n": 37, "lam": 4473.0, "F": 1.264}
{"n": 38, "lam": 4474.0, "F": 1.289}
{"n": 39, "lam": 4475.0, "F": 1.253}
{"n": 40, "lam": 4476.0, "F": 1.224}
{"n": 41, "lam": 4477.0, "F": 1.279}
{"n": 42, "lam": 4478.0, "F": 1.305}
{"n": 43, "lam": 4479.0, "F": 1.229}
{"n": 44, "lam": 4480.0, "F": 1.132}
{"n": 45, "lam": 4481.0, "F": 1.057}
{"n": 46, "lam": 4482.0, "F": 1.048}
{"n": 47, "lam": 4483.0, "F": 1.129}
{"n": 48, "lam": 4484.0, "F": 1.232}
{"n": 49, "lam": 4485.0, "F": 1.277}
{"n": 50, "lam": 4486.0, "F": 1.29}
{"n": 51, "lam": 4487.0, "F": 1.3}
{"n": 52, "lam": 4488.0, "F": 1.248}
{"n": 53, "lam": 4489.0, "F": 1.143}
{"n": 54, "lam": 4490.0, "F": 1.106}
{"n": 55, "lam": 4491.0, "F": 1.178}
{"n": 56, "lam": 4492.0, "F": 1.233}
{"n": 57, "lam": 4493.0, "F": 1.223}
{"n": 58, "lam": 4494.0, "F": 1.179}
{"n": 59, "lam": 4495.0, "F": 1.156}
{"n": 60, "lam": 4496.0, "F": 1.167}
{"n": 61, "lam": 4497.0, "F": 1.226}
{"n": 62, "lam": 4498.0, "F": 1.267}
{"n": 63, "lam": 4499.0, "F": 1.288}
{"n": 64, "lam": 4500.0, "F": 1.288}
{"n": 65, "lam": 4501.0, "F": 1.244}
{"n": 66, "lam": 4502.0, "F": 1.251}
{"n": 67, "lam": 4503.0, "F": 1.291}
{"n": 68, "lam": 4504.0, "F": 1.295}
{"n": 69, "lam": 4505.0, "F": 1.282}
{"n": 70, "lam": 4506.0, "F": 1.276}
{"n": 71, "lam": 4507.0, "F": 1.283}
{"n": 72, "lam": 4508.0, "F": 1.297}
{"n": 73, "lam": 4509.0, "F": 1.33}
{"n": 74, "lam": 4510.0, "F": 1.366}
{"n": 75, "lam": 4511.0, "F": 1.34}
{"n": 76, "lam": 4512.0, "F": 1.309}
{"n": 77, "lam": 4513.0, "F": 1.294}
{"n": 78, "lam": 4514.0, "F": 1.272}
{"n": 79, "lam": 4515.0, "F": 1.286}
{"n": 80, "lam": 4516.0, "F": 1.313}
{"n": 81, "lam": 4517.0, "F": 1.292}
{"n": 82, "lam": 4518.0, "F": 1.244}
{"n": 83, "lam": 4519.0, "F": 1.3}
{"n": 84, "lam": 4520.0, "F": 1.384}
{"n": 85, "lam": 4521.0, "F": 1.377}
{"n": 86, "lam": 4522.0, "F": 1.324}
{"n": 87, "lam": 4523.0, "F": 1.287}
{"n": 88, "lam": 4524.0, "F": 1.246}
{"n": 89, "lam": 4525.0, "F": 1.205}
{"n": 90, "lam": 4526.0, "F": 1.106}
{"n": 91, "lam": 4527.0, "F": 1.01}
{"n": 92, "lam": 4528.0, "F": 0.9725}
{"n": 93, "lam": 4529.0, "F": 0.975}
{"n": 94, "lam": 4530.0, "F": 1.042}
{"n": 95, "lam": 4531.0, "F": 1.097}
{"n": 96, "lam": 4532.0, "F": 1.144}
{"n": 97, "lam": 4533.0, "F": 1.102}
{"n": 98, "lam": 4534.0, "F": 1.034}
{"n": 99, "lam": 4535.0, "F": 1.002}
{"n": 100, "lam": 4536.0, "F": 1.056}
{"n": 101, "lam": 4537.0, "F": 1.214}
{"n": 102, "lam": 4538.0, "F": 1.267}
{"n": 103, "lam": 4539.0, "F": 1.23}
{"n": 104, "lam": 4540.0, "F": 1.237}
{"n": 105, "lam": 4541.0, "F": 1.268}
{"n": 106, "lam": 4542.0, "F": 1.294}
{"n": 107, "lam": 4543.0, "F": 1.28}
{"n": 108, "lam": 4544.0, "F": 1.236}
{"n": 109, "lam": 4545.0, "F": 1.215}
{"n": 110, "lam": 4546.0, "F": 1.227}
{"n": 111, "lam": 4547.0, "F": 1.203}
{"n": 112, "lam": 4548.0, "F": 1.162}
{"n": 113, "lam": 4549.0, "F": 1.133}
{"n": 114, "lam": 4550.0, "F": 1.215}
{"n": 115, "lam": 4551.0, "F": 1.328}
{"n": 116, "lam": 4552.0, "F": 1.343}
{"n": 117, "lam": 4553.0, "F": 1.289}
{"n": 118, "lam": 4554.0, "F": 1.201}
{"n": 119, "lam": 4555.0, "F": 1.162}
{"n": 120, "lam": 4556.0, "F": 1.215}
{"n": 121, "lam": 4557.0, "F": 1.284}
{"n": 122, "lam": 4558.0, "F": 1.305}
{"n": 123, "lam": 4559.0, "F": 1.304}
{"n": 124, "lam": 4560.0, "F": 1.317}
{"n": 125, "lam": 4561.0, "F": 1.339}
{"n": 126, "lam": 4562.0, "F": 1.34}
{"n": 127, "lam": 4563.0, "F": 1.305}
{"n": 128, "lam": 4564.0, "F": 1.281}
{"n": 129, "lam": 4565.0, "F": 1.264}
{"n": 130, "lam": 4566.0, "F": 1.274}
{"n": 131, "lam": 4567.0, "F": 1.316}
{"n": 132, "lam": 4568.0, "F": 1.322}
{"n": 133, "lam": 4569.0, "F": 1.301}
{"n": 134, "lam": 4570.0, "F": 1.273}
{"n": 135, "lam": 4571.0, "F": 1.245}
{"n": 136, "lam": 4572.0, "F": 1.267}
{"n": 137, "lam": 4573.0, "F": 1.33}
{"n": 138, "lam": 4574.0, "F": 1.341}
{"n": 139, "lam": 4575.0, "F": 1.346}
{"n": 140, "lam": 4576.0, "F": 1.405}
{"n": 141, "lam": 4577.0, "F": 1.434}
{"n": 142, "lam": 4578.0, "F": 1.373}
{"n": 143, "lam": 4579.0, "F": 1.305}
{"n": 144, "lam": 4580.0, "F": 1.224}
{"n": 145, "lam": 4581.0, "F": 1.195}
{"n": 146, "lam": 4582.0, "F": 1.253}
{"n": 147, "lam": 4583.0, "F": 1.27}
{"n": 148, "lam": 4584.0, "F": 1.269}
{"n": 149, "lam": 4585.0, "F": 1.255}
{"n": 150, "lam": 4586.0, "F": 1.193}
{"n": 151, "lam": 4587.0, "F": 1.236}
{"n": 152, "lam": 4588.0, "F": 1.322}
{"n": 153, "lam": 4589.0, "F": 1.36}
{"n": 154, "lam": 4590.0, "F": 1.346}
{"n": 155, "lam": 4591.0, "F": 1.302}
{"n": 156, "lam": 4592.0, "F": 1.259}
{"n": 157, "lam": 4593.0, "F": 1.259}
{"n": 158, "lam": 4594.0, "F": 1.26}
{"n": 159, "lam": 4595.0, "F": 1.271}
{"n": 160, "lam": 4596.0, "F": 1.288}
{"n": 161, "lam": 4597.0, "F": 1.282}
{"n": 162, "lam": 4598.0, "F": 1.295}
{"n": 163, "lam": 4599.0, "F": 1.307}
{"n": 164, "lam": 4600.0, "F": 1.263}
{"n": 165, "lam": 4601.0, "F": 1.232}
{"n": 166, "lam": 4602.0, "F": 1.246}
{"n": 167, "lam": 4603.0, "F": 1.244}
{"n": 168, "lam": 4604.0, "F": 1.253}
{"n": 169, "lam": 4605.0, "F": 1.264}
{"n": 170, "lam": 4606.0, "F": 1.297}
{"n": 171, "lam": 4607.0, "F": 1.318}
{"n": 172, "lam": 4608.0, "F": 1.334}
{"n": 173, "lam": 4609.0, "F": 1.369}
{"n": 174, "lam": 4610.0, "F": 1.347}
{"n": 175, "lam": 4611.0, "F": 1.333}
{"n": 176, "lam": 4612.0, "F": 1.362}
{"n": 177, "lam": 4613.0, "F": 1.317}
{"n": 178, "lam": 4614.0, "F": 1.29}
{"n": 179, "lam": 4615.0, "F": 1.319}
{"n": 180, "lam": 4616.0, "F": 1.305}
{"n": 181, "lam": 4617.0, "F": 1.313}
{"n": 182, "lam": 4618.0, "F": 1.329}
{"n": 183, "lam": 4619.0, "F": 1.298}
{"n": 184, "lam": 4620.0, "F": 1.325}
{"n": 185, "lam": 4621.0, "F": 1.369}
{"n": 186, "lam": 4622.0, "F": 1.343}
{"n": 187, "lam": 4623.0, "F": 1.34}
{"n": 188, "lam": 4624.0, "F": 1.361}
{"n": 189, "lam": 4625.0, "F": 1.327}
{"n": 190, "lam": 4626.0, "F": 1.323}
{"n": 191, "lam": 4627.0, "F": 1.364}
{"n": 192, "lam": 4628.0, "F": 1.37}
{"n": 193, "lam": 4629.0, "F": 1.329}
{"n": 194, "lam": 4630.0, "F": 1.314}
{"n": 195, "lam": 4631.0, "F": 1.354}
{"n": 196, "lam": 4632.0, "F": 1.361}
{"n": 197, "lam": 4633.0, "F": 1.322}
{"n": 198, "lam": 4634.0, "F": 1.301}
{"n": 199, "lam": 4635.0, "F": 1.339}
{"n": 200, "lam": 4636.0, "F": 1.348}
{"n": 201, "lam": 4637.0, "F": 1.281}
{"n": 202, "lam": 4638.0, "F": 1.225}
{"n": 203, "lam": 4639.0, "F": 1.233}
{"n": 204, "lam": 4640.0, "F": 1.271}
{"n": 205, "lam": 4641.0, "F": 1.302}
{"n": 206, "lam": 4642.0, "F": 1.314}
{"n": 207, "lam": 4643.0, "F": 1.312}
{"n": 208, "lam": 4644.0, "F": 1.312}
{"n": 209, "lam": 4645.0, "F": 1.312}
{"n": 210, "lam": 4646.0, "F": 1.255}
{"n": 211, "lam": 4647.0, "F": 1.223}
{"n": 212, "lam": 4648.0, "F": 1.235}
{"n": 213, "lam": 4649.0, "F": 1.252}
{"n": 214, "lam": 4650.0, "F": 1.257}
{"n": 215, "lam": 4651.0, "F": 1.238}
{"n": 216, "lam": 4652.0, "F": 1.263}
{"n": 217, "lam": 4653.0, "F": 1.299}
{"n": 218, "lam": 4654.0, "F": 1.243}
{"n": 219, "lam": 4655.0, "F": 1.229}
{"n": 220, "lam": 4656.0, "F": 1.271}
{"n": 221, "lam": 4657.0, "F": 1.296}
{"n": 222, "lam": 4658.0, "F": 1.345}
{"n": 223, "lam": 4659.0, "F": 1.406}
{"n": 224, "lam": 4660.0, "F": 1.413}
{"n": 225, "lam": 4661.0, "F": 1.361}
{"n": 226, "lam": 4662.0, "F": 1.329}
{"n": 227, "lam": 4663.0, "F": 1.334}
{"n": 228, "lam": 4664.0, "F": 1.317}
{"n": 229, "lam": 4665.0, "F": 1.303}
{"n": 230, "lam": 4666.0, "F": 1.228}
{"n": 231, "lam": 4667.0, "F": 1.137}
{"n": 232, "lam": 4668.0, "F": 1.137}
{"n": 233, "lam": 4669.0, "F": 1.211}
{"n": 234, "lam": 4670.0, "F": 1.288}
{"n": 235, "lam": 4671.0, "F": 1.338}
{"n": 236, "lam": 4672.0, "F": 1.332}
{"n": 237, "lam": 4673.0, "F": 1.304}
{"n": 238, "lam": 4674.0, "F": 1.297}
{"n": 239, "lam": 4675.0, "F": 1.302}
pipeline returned 1.4 angstrom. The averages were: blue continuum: 1.13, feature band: 1.08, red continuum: 1.19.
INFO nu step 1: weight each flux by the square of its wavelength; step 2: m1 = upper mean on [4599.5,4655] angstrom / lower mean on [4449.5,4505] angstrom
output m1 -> 1.2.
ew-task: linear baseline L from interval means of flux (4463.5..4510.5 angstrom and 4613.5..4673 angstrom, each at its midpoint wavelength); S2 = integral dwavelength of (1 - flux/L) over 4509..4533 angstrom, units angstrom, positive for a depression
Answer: 0.23 angstrom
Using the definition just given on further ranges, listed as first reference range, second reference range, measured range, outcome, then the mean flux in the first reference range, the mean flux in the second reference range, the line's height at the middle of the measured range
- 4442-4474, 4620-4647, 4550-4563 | -0.6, 1.1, 1.32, 1.22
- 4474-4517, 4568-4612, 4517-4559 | 2.1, 1.24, 1.29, 1.27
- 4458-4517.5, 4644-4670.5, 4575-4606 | -0.8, 1.21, 1.28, 1.25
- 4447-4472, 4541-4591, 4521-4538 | 1.2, 1.08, 1.28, 1.21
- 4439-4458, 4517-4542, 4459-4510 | -2.9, 1.1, 1.18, 1.13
